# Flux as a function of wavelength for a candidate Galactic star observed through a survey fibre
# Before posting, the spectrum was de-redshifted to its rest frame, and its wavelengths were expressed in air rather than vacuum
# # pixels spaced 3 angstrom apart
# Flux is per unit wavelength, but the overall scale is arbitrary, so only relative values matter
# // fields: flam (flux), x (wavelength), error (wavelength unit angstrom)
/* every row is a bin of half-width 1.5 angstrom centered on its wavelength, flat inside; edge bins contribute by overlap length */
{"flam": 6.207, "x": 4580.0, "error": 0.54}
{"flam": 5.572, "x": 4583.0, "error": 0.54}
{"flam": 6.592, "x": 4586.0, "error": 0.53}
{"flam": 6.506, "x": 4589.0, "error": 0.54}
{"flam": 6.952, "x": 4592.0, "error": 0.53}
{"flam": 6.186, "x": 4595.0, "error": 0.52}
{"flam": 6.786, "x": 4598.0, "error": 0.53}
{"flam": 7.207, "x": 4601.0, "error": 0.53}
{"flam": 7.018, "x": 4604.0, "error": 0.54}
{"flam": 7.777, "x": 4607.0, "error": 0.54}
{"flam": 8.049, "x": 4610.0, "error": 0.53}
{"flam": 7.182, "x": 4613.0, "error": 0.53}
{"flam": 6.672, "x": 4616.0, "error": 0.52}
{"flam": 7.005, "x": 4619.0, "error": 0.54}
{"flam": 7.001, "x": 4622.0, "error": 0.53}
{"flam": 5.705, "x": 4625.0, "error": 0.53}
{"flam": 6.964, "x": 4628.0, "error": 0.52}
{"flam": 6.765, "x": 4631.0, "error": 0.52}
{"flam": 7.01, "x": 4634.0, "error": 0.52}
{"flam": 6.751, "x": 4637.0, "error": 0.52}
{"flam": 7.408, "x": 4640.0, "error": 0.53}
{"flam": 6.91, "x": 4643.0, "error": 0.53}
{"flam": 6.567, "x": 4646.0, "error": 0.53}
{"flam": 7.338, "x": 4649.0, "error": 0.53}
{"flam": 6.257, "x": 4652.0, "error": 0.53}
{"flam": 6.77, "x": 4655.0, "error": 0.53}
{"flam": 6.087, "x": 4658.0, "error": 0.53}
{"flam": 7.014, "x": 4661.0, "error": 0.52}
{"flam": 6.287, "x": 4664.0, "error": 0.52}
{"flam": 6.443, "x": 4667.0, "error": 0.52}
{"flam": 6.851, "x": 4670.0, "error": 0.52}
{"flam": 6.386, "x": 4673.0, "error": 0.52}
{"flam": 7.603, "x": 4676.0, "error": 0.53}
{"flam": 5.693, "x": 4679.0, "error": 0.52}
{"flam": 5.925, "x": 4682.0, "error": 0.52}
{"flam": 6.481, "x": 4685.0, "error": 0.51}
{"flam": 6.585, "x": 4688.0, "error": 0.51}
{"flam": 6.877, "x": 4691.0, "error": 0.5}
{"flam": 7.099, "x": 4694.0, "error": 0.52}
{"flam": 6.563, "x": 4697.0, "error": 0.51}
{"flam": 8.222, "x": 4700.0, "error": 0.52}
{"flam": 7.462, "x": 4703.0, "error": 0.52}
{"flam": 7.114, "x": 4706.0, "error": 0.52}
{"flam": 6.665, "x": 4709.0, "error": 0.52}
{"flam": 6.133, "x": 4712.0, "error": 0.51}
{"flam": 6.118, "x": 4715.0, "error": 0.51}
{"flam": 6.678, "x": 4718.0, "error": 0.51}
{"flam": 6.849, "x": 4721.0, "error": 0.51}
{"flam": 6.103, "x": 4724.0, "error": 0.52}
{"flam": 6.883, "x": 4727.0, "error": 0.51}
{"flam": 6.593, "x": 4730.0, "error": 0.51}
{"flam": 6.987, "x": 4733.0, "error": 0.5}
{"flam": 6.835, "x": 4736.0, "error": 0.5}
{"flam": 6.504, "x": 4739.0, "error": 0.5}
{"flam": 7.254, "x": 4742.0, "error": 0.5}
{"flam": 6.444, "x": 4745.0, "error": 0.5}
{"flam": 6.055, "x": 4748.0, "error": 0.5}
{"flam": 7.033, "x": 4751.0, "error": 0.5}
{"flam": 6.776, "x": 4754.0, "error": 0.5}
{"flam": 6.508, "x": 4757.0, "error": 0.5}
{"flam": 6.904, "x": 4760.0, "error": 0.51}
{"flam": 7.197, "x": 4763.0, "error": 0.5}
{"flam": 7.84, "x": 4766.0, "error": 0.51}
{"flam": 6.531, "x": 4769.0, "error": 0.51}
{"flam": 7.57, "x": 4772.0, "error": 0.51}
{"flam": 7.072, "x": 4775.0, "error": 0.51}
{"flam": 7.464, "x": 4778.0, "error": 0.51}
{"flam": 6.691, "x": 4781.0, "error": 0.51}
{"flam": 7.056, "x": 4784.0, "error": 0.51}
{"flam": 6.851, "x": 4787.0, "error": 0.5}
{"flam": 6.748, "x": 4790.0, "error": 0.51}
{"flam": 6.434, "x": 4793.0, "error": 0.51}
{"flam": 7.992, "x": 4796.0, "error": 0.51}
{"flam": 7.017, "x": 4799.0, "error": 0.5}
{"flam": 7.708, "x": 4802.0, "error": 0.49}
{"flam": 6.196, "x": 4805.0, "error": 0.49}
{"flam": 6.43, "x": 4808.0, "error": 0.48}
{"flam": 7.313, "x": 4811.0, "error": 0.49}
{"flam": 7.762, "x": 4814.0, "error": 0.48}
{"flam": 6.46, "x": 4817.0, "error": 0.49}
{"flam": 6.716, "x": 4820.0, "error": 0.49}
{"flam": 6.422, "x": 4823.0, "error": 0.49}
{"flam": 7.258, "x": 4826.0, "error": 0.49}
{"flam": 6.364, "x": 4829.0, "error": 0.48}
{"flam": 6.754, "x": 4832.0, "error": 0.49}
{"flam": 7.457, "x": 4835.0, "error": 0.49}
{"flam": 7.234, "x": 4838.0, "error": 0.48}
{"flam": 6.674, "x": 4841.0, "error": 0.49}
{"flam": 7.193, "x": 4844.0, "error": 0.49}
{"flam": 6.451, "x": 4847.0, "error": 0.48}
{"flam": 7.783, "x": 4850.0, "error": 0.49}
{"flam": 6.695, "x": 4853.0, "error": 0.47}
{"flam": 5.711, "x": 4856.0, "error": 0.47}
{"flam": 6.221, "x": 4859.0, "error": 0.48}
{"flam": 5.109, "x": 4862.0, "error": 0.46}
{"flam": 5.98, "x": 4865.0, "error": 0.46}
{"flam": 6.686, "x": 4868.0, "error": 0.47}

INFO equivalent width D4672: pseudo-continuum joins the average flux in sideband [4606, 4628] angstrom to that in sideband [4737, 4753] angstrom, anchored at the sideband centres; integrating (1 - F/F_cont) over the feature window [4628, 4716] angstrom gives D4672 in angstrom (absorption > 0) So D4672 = 1.7 angstrom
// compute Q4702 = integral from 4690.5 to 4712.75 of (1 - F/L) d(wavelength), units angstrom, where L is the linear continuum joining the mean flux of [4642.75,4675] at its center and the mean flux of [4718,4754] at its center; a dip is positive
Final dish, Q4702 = -1.30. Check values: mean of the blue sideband 6.63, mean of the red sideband 6.69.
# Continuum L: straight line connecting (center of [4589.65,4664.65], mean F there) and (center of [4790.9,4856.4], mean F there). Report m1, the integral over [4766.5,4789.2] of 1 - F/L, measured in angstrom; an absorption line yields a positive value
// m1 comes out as -0.5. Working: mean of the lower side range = 6.87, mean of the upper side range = 6.93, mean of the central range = 7.06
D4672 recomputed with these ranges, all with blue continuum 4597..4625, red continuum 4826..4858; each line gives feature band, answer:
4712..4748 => 1.9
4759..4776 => -0.7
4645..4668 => 1.5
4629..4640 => 0.3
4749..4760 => 0.3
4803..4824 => 0.3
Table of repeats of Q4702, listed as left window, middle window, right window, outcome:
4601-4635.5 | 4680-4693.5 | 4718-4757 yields 0.7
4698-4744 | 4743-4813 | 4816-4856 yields -1.3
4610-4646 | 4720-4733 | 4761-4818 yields 0.7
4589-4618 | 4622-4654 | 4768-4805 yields 1.3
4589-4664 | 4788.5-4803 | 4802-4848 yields -0.6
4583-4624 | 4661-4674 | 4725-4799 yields 0.7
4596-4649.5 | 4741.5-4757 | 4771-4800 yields 0.9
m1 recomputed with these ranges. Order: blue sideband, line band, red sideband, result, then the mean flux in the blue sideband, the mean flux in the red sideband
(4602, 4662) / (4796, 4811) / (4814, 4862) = -0.5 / 6.91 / 6.74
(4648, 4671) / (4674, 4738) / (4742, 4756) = -1.0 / 6.61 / 6.65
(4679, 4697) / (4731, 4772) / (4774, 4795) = -0.5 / 6.52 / 6.92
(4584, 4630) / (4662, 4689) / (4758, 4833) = 1.7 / 6.89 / 6.99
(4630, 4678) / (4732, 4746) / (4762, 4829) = 0.2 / 6.77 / 7.02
